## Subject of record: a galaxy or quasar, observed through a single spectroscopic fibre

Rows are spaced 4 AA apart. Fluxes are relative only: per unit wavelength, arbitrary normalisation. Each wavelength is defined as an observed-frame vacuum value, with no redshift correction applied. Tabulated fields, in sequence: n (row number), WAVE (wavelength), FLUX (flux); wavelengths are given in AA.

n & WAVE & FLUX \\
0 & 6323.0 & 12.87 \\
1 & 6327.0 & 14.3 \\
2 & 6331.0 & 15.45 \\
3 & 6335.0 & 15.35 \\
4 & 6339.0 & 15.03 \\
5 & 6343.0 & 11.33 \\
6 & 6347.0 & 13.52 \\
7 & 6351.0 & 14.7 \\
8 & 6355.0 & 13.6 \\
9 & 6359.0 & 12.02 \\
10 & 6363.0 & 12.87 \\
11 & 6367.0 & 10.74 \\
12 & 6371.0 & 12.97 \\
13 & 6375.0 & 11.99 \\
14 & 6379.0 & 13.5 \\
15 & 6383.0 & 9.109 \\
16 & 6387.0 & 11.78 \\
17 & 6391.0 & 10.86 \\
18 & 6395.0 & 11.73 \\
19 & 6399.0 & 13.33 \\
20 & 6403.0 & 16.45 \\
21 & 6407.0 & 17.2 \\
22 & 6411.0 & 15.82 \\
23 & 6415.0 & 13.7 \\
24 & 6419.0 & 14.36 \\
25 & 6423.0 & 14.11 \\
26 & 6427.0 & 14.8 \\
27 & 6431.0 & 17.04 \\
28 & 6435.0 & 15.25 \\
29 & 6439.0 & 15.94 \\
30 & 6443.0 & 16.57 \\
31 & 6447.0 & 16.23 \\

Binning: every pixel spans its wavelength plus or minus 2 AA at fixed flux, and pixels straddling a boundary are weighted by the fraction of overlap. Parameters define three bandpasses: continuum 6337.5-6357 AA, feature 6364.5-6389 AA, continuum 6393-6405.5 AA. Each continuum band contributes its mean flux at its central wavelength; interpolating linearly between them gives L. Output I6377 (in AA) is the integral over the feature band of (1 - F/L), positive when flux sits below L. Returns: 3.7 AA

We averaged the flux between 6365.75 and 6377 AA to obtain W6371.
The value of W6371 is 12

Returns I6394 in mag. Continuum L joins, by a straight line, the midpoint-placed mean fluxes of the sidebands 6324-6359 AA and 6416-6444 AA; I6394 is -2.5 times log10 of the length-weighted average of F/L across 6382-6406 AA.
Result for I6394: 0.18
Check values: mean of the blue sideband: 14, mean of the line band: 12.5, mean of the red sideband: 15.3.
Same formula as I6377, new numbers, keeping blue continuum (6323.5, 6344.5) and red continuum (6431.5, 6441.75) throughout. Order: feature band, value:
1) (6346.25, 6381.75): 4.70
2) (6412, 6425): 1.17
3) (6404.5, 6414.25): -0.44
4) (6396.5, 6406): 0.22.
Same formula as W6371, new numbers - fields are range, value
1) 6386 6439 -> 14.4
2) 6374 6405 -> 12.4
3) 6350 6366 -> 13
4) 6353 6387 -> 12.1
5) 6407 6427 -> 14.8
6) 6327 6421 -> 13.4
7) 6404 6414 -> 16.2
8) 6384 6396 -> 11.2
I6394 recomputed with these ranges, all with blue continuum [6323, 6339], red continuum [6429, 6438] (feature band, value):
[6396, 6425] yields 0.07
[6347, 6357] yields 0.08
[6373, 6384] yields 0.29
